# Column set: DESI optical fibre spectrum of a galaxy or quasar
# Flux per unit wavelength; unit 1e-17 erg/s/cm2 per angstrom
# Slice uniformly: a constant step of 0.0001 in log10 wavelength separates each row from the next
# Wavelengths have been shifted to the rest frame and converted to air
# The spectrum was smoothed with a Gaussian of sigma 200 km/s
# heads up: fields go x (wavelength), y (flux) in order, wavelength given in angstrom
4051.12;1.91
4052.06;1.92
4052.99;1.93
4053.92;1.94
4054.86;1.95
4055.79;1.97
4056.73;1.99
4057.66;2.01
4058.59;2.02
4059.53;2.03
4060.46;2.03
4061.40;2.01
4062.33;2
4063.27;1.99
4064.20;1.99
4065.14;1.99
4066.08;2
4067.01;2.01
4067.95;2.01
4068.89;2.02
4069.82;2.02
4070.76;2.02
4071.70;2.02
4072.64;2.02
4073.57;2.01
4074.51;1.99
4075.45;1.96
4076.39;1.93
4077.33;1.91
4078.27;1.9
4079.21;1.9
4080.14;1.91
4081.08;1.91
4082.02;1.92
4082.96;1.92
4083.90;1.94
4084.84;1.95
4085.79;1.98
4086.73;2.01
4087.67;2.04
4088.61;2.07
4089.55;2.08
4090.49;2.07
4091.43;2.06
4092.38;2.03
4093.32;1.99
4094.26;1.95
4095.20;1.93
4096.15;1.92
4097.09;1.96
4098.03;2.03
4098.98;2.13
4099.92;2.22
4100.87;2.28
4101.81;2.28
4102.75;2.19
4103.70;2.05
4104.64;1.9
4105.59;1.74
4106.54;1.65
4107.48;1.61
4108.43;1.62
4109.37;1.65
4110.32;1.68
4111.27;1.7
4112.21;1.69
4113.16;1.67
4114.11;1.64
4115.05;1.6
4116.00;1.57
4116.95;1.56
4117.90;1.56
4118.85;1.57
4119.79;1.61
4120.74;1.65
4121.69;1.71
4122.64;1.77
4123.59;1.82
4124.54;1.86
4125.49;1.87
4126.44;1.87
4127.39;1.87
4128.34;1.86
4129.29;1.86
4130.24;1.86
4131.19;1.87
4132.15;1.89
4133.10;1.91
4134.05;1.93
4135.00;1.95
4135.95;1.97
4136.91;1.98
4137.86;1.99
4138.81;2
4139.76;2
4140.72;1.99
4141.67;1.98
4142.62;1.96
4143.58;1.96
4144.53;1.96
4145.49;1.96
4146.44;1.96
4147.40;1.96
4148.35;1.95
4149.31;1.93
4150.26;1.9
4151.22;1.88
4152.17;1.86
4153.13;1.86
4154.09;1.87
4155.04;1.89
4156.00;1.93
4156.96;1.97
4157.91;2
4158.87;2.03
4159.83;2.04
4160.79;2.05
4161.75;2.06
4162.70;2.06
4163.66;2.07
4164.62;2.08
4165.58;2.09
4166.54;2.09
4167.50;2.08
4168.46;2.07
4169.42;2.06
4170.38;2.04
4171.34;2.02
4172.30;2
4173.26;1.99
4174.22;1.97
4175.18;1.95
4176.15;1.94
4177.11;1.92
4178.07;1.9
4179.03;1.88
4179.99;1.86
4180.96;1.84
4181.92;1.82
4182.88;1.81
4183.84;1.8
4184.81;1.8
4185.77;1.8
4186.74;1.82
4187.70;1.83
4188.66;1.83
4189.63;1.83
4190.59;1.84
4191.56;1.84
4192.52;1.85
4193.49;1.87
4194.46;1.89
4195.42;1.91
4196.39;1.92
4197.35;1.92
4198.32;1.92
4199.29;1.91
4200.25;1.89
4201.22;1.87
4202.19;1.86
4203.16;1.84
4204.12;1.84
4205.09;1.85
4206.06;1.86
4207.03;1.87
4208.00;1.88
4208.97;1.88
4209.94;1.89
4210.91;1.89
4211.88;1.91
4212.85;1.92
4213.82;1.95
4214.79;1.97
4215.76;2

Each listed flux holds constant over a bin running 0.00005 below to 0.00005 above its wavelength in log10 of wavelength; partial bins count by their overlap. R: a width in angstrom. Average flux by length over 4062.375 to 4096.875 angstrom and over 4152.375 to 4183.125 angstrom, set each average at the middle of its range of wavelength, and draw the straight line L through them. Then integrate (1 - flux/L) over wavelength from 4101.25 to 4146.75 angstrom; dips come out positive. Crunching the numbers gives 3.4 angstrom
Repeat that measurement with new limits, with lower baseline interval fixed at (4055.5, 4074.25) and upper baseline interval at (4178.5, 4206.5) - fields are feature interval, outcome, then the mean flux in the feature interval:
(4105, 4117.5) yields 1.96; 1.65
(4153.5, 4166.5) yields -0.81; 2.01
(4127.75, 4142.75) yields -0.10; 1.94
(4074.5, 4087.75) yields 0.32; 1.94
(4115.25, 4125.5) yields 1.40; 1.68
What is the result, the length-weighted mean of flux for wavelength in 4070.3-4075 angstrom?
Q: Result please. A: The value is 2.01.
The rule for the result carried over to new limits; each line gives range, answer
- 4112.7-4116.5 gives 1.62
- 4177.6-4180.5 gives 1.88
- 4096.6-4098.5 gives 2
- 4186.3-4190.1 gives 1.83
